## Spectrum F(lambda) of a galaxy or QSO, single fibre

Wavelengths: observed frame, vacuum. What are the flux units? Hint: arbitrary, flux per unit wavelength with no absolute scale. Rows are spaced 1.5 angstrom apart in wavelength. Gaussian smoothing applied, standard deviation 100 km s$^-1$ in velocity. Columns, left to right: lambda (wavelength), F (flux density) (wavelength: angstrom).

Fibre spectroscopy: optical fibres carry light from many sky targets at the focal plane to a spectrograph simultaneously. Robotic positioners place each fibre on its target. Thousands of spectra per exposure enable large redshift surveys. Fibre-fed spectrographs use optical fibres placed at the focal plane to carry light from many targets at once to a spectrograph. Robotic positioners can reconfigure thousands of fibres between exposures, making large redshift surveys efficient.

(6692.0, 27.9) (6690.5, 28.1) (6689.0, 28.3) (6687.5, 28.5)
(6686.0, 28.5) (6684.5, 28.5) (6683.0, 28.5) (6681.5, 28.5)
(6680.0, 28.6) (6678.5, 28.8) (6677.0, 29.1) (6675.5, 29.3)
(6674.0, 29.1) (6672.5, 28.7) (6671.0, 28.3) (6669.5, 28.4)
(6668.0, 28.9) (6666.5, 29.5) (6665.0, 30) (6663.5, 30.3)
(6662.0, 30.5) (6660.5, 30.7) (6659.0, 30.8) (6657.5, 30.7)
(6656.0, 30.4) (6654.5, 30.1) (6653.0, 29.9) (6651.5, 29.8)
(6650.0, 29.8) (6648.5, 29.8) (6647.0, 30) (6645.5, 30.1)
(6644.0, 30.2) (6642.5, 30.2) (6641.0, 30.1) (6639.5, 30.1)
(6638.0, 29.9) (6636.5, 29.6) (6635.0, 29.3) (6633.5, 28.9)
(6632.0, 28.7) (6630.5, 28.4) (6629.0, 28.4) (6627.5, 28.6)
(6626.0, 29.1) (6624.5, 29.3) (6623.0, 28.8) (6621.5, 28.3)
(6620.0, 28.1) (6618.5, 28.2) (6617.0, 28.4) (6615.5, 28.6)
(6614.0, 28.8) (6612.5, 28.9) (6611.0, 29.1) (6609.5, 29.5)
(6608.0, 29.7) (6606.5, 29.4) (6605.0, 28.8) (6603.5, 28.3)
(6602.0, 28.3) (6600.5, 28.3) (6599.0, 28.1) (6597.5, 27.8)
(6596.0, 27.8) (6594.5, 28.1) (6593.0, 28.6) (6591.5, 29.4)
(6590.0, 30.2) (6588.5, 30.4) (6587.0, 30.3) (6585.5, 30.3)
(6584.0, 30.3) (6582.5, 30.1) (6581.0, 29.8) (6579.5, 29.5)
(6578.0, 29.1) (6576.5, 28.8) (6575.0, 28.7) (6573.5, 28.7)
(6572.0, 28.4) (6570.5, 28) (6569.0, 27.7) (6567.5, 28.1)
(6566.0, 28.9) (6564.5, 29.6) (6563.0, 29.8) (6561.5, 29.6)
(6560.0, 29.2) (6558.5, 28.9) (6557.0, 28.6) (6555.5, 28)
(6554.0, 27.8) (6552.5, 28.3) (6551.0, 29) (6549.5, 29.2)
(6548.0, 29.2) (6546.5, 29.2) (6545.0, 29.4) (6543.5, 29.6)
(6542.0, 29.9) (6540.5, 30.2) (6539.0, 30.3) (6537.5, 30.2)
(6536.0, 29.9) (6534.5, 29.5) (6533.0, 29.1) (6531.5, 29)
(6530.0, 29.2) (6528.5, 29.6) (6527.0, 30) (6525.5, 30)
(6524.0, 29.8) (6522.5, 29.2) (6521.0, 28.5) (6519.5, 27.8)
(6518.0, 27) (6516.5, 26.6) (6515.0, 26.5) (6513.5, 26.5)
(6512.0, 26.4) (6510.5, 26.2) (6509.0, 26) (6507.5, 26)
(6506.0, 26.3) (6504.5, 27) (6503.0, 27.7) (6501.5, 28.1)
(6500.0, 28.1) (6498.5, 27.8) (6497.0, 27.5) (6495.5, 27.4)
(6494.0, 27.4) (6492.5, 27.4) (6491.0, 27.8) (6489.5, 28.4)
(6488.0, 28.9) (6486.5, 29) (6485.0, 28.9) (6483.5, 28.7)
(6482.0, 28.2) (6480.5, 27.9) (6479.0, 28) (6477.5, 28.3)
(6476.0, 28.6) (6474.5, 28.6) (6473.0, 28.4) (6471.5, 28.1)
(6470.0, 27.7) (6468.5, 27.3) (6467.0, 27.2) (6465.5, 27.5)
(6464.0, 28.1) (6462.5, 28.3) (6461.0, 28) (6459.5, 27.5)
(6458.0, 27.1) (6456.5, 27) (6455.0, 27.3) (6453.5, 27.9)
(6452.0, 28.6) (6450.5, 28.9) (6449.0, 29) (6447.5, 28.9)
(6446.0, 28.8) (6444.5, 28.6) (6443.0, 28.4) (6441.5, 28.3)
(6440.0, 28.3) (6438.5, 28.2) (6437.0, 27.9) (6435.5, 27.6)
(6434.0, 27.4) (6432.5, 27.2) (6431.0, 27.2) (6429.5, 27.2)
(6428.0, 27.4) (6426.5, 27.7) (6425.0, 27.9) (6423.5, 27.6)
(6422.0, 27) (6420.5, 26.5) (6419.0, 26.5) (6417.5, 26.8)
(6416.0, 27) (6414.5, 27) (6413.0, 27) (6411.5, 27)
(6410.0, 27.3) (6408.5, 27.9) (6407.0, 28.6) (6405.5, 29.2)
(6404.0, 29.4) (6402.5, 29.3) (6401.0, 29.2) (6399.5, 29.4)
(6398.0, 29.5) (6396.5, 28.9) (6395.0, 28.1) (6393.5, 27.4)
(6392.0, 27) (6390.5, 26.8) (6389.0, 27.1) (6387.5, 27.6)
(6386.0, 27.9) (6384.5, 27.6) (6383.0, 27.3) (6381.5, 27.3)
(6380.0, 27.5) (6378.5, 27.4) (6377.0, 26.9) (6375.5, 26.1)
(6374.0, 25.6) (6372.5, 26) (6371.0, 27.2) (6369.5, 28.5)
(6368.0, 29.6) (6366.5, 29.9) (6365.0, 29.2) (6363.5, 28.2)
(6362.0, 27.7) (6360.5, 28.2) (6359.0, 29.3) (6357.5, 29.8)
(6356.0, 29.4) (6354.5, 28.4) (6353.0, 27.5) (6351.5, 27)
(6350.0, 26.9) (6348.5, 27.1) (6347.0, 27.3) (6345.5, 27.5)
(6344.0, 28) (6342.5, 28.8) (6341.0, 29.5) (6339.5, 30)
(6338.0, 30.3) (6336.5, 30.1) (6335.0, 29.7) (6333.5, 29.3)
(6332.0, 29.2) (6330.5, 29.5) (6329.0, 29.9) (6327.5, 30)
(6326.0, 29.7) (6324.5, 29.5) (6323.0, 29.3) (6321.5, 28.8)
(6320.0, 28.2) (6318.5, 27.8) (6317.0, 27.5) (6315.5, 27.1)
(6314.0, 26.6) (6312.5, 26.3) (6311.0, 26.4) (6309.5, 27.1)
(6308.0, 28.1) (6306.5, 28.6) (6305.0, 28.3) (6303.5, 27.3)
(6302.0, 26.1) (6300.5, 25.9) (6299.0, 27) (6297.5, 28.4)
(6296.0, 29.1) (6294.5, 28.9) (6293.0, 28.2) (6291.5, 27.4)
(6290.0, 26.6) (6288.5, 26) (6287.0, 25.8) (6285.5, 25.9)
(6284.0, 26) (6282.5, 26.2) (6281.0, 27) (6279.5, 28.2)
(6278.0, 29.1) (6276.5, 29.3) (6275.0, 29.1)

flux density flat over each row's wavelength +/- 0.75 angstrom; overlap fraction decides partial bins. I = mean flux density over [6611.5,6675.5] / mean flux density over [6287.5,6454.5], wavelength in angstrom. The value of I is 1.0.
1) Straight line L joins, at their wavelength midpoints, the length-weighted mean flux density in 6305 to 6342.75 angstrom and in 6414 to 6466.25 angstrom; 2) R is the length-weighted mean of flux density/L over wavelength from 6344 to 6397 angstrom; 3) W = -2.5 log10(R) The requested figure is 0.02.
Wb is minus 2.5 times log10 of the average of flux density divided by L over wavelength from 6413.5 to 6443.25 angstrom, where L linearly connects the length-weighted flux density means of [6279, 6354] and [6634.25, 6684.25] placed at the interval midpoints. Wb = 0.04 mag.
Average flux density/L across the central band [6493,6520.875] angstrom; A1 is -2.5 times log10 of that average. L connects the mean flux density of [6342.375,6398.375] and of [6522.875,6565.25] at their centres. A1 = 0.08 mag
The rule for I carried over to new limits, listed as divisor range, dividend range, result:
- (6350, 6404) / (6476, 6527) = 0.99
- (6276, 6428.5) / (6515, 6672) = 1.05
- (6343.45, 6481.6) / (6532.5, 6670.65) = 1.05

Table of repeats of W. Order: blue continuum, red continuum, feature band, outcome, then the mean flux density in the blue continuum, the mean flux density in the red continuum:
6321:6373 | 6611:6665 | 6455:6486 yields 0.042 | 28.8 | 29.5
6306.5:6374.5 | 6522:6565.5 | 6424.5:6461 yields 0.036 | 28.4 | 29.4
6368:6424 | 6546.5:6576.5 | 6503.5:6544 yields 0.004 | 27.6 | 28.7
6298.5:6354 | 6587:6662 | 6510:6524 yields 0.059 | 28.2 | 29.3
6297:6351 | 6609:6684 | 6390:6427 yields 0.026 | 28.2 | 29.3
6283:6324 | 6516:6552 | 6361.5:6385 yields 0.012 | 27.4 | 29.2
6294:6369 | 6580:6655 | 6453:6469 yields 0.046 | 28.4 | 29.2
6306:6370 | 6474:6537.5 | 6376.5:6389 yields 0.038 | 28.5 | 28.1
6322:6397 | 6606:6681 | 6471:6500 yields 0.022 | 28.3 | 29.4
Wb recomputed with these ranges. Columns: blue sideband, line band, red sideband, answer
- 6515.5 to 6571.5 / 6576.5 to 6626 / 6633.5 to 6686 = 0.01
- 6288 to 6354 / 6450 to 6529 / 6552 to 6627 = 0.03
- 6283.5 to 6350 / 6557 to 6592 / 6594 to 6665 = -0.01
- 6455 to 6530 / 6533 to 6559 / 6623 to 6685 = -0.03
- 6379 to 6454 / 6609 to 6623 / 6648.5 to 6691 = 0.01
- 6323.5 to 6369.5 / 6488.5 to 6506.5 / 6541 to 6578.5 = 0.05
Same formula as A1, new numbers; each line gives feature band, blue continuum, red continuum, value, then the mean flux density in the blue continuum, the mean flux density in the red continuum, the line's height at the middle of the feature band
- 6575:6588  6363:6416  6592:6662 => -0.03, 27.9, 29.2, 28.9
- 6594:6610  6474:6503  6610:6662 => 0.02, 28.1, 29.4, 29.1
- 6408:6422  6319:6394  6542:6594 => 0.06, 28.3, 29.1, 28.5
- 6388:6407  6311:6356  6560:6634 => 0.01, 28.5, 28.9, 28.6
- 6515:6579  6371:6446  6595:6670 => -0.01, 27.6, 29.3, 28.6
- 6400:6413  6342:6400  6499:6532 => -0.02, 27.9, 27.8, 27.8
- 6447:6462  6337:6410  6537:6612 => 0.02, 28.1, 29.1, 28.5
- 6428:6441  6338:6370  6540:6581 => 0.04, 28.5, 28.9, 28.7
